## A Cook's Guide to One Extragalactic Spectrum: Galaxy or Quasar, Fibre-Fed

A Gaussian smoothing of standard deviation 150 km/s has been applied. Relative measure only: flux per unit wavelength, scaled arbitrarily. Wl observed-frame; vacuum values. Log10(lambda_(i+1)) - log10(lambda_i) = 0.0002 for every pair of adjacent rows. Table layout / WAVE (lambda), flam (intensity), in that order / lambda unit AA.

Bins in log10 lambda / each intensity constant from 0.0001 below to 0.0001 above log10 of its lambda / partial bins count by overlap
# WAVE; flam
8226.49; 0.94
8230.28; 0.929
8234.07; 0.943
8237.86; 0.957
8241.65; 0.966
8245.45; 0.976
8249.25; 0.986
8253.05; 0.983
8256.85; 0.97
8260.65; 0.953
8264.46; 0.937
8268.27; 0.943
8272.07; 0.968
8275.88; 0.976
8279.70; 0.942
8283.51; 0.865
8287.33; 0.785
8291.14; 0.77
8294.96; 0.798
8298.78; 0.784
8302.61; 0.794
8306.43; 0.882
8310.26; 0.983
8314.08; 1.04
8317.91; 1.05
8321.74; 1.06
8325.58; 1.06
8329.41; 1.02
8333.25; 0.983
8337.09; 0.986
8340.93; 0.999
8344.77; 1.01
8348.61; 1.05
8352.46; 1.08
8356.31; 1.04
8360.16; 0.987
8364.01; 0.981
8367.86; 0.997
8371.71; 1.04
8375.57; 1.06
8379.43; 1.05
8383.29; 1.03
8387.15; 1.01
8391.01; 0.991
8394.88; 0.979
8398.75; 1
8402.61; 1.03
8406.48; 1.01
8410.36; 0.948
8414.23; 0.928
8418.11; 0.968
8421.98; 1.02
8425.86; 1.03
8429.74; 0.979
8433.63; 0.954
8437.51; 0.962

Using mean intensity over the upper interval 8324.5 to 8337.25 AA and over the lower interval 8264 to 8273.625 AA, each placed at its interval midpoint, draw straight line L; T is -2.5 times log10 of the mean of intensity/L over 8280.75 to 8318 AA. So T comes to 0.13 mag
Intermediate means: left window 0.951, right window 1.01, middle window 0.868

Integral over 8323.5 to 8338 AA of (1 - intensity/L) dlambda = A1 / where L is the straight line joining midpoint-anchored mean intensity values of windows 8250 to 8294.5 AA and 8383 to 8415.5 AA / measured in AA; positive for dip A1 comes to -1.0 AA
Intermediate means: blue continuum 0.915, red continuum 0.991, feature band 1.01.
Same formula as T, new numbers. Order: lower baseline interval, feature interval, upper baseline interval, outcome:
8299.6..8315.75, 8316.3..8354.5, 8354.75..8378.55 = -0.07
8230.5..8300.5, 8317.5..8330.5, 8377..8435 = -0.11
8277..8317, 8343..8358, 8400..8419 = -0.14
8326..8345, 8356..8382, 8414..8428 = -0.02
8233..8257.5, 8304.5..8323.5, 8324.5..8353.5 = 0.00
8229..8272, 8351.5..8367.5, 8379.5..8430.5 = -0.03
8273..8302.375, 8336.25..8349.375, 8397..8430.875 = -0.11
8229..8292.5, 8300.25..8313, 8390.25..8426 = 0.07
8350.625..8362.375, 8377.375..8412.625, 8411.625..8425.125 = -0.01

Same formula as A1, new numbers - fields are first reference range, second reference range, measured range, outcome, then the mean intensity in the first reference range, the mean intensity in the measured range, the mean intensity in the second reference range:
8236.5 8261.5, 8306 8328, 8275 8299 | 3.7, 0.971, 0.844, 1.02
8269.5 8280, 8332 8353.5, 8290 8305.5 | 3.0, 0.964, 0.793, 1.02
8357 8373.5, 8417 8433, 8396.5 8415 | 0.2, 1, 0.987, 0.997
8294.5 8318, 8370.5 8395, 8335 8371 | -1.4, 0.9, 1.02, 1.03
